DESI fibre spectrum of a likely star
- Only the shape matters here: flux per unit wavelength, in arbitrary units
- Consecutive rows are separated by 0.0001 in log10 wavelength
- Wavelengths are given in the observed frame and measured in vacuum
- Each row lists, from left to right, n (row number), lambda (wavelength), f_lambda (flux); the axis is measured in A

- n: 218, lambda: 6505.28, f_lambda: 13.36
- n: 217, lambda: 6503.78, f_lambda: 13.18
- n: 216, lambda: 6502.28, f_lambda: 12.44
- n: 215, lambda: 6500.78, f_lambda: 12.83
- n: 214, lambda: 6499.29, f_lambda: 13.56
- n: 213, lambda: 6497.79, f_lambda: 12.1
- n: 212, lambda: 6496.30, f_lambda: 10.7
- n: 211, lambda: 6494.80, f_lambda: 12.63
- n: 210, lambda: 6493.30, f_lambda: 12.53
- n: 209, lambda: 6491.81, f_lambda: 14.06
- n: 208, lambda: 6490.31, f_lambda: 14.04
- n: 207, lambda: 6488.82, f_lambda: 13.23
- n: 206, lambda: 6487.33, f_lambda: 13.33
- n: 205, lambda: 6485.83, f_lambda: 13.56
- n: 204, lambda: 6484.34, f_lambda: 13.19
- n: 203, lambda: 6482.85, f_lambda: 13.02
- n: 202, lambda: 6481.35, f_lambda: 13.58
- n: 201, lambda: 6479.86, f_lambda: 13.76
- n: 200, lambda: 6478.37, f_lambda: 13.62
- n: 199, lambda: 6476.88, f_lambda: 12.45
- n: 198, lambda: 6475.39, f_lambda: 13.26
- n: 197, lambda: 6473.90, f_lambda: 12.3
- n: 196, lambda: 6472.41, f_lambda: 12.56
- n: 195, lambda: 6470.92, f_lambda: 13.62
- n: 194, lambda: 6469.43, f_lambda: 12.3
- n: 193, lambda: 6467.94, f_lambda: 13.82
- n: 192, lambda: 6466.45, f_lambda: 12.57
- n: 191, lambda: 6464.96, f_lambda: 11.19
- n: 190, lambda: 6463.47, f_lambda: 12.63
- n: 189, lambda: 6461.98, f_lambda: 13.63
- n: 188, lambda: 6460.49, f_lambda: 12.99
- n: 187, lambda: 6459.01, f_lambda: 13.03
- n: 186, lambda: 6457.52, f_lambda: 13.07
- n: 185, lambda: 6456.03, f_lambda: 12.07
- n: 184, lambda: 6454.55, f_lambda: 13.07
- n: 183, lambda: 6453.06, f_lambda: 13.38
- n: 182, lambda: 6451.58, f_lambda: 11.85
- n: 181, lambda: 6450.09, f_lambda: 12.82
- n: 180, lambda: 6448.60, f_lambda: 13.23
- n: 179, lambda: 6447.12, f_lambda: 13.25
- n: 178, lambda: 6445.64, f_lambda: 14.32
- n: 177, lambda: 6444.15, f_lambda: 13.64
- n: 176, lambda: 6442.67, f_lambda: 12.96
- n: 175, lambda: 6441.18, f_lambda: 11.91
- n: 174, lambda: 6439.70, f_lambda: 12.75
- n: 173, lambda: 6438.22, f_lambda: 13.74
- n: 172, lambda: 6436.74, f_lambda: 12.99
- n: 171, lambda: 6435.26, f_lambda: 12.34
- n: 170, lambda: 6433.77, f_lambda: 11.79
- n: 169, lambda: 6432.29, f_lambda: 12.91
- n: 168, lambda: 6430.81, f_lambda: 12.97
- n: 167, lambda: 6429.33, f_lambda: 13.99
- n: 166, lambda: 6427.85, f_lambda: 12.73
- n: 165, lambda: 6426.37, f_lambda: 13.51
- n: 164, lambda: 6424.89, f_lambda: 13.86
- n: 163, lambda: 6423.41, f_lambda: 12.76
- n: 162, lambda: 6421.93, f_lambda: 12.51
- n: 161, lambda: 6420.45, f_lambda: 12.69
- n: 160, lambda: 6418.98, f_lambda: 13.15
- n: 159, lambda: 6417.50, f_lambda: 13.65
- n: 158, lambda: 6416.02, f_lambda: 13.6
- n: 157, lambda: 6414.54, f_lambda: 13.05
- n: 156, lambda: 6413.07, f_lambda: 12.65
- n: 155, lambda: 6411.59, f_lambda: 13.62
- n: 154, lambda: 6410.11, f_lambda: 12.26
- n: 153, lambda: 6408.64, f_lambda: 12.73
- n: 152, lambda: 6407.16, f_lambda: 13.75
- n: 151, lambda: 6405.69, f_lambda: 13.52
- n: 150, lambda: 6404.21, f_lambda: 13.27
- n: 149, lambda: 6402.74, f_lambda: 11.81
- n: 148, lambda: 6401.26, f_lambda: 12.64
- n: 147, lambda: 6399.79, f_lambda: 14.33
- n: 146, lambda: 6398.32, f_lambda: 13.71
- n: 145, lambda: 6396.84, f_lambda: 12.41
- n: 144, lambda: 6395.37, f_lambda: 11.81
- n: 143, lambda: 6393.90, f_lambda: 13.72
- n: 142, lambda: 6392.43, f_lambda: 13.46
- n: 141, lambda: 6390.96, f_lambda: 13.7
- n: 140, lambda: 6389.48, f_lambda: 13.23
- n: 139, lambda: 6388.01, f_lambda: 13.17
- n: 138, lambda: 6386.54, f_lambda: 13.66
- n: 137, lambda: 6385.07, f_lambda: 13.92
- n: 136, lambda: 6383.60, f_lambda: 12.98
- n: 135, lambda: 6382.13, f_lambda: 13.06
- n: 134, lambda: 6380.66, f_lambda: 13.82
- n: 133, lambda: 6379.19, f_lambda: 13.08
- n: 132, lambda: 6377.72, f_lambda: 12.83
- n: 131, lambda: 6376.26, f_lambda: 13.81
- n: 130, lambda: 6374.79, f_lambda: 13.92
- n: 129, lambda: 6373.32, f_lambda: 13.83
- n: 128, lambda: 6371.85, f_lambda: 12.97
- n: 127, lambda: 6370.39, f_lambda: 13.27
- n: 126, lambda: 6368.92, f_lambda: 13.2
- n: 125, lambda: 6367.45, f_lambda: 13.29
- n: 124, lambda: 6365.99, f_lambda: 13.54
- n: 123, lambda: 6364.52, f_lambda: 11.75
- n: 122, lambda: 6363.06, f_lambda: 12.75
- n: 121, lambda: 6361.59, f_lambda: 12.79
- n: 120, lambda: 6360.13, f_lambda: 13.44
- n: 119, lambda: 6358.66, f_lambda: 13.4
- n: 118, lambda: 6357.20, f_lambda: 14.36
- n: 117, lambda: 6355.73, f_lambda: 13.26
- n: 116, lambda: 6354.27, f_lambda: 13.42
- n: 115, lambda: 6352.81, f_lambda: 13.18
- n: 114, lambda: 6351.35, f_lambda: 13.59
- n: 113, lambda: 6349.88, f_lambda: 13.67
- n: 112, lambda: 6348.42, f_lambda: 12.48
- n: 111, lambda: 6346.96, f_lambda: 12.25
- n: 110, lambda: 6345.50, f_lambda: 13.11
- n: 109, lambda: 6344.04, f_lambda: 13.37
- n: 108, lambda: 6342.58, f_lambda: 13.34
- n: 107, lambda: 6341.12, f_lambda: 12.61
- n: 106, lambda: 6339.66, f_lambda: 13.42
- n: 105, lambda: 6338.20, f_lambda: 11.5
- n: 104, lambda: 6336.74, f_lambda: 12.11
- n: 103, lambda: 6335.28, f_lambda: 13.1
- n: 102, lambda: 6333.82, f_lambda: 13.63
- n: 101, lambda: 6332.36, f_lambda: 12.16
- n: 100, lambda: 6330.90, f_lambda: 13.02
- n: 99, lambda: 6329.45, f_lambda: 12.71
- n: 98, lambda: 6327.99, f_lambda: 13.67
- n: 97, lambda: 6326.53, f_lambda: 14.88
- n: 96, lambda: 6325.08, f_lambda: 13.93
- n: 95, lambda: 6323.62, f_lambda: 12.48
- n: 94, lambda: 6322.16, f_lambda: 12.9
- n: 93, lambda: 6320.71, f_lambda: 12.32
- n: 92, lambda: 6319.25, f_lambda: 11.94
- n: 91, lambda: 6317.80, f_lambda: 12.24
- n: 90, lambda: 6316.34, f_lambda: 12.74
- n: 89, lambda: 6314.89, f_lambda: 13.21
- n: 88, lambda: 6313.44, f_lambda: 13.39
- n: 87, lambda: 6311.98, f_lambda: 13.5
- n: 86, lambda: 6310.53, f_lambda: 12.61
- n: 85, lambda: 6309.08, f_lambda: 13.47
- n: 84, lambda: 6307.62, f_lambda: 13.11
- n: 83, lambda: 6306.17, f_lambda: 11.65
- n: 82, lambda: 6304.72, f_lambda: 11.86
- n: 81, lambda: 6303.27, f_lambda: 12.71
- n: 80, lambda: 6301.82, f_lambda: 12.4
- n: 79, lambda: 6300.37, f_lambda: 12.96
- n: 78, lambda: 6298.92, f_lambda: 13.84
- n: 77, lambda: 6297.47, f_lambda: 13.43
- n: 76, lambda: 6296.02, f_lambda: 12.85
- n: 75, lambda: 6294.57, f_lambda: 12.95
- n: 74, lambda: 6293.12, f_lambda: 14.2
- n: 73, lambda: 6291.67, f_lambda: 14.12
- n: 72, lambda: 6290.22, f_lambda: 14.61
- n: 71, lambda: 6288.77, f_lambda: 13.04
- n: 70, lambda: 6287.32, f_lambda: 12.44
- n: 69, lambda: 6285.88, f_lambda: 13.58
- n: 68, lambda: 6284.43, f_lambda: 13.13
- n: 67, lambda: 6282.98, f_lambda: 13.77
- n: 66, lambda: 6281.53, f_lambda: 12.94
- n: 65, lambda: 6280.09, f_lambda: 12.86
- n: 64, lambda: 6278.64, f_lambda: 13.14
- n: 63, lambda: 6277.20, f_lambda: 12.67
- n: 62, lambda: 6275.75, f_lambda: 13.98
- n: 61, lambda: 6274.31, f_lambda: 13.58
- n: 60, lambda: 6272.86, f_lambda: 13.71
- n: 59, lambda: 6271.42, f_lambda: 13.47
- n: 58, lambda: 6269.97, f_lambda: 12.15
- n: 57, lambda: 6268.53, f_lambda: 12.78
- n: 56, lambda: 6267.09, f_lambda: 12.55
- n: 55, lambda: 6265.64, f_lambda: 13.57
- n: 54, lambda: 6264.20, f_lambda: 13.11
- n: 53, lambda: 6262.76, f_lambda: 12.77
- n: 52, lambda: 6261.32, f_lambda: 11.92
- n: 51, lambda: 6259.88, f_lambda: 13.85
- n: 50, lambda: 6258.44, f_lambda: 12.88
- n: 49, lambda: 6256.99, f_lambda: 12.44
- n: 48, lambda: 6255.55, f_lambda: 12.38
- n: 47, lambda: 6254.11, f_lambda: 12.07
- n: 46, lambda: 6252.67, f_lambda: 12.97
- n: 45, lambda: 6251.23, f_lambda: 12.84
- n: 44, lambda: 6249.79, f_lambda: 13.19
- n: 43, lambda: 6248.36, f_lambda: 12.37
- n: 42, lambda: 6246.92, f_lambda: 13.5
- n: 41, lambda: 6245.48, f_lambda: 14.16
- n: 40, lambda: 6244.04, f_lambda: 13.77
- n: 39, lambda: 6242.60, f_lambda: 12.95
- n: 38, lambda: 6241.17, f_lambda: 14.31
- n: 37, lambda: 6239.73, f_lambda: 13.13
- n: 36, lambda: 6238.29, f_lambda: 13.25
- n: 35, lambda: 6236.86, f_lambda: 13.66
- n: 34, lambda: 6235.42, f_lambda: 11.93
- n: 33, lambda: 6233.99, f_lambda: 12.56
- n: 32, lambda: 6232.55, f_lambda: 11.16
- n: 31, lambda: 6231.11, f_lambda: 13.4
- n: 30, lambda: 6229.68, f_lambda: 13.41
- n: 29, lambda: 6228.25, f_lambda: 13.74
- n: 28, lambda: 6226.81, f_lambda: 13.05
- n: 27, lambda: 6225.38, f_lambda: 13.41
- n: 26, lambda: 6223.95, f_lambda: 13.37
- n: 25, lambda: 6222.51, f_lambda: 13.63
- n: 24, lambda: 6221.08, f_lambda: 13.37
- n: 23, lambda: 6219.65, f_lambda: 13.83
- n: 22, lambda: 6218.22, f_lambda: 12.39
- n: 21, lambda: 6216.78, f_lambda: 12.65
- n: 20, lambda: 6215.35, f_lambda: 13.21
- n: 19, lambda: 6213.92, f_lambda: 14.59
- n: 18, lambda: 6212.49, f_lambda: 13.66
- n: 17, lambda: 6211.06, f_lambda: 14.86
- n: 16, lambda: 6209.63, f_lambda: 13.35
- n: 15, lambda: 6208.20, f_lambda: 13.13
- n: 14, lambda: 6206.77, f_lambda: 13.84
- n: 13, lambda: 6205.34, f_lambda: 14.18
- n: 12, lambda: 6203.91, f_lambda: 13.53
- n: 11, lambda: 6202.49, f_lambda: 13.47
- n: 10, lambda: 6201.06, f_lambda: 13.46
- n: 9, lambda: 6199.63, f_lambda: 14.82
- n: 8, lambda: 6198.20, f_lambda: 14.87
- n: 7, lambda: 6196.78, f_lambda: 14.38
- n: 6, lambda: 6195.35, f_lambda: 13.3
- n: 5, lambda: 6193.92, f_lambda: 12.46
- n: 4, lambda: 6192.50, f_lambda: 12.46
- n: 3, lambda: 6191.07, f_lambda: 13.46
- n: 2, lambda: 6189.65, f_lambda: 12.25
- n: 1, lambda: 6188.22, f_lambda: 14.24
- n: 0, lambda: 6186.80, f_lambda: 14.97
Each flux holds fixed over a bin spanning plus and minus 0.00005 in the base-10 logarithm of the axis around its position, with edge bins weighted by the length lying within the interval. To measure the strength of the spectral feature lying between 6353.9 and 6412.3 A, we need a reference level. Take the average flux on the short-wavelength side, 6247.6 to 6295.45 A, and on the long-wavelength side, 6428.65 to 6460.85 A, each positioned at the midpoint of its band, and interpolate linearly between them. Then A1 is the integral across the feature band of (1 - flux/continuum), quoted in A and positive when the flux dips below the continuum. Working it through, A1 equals -1.0 A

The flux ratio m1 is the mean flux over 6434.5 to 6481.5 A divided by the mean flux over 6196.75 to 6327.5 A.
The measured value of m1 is 0.98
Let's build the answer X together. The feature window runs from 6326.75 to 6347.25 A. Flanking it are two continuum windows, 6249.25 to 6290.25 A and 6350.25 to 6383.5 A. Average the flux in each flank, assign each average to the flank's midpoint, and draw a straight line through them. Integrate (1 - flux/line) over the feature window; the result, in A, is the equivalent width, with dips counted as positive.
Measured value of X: 0.4 A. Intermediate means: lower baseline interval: 13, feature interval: 12.9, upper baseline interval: 13.3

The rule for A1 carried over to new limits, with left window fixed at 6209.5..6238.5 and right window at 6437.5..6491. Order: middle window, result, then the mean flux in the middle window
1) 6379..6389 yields -0.2 A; 13.4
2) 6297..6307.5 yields 0.4 A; 12.7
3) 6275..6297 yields -0.2 A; 13.4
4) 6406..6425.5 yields 0.0 A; 13.1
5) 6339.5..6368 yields 0.0 A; 13.1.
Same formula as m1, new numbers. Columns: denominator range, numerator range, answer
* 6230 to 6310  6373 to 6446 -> 1.01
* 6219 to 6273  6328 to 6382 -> 1.00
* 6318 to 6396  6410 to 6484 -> 0.99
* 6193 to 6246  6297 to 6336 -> 0.96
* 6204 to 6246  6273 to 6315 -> 0.99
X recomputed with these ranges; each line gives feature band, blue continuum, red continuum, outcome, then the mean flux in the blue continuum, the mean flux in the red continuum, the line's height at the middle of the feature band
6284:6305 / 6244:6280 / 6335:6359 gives -0.3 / 13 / 13.1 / 13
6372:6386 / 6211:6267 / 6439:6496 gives -0.4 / 13.1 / 13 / 13.1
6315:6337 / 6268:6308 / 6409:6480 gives 0.3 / 13.1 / 13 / 13.1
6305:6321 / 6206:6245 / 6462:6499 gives 0.6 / 13.3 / 12.9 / 13.2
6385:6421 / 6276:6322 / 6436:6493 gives -0.3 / 13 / 13.1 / 13.1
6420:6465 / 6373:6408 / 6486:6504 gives 0.5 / 13.3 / 12.9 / 13.1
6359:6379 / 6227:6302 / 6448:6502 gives -0.2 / 13.1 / 12.9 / 13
